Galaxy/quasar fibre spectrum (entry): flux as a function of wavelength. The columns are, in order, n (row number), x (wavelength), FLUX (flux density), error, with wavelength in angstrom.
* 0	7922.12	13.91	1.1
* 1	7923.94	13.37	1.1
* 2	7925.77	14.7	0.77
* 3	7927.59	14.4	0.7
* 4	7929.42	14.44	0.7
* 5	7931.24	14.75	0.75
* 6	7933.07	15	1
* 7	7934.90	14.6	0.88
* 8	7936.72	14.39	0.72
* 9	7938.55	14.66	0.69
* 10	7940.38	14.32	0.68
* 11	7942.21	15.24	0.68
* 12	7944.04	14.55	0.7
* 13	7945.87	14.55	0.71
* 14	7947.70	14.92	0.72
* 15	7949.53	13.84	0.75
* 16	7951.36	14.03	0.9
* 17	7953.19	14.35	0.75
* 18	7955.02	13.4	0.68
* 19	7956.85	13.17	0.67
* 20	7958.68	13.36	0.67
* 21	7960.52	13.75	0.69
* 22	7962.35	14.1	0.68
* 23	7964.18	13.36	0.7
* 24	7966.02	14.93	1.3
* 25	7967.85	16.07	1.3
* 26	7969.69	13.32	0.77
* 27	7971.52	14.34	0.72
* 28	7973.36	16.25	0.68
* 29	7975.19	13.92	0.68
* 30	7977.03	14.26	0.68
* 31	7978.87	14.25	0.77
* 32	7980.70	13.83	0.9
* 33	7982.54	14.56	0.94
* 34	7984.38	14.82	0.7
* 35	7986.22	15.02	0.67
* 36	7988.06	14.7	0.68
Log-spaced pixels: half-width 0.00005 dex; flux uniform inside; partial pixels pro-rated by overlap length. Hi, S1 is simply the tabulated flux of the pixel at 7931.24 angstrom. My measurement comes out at 14.75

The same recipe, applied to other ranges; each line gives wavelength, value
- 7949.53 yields 13.84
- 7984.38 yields 14.82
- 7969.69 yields 13.32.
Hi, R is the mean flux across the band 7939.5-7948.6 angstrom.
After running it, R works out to 14.7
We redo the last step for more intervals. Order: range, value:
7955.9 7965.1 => 13.5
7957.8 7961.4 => 13.5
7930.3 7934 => 14.9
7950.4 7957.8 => 13.8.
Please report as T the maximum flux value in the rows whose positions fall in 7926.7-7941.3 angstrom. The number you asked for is 15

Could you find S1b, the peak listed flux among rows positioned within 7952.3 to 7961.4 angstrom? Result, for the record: 14.35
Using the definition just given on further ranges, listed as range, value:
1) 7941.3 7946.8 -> 15.24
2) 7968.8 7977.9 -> 16.25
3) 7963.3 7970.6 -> 16.07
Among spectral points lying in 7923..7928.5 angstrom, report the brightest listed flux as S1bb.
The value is 14.7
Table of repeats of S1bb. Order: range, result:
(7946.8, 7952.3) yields 14.92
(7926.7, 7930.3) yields 14.44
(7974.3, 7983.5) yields 14.56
